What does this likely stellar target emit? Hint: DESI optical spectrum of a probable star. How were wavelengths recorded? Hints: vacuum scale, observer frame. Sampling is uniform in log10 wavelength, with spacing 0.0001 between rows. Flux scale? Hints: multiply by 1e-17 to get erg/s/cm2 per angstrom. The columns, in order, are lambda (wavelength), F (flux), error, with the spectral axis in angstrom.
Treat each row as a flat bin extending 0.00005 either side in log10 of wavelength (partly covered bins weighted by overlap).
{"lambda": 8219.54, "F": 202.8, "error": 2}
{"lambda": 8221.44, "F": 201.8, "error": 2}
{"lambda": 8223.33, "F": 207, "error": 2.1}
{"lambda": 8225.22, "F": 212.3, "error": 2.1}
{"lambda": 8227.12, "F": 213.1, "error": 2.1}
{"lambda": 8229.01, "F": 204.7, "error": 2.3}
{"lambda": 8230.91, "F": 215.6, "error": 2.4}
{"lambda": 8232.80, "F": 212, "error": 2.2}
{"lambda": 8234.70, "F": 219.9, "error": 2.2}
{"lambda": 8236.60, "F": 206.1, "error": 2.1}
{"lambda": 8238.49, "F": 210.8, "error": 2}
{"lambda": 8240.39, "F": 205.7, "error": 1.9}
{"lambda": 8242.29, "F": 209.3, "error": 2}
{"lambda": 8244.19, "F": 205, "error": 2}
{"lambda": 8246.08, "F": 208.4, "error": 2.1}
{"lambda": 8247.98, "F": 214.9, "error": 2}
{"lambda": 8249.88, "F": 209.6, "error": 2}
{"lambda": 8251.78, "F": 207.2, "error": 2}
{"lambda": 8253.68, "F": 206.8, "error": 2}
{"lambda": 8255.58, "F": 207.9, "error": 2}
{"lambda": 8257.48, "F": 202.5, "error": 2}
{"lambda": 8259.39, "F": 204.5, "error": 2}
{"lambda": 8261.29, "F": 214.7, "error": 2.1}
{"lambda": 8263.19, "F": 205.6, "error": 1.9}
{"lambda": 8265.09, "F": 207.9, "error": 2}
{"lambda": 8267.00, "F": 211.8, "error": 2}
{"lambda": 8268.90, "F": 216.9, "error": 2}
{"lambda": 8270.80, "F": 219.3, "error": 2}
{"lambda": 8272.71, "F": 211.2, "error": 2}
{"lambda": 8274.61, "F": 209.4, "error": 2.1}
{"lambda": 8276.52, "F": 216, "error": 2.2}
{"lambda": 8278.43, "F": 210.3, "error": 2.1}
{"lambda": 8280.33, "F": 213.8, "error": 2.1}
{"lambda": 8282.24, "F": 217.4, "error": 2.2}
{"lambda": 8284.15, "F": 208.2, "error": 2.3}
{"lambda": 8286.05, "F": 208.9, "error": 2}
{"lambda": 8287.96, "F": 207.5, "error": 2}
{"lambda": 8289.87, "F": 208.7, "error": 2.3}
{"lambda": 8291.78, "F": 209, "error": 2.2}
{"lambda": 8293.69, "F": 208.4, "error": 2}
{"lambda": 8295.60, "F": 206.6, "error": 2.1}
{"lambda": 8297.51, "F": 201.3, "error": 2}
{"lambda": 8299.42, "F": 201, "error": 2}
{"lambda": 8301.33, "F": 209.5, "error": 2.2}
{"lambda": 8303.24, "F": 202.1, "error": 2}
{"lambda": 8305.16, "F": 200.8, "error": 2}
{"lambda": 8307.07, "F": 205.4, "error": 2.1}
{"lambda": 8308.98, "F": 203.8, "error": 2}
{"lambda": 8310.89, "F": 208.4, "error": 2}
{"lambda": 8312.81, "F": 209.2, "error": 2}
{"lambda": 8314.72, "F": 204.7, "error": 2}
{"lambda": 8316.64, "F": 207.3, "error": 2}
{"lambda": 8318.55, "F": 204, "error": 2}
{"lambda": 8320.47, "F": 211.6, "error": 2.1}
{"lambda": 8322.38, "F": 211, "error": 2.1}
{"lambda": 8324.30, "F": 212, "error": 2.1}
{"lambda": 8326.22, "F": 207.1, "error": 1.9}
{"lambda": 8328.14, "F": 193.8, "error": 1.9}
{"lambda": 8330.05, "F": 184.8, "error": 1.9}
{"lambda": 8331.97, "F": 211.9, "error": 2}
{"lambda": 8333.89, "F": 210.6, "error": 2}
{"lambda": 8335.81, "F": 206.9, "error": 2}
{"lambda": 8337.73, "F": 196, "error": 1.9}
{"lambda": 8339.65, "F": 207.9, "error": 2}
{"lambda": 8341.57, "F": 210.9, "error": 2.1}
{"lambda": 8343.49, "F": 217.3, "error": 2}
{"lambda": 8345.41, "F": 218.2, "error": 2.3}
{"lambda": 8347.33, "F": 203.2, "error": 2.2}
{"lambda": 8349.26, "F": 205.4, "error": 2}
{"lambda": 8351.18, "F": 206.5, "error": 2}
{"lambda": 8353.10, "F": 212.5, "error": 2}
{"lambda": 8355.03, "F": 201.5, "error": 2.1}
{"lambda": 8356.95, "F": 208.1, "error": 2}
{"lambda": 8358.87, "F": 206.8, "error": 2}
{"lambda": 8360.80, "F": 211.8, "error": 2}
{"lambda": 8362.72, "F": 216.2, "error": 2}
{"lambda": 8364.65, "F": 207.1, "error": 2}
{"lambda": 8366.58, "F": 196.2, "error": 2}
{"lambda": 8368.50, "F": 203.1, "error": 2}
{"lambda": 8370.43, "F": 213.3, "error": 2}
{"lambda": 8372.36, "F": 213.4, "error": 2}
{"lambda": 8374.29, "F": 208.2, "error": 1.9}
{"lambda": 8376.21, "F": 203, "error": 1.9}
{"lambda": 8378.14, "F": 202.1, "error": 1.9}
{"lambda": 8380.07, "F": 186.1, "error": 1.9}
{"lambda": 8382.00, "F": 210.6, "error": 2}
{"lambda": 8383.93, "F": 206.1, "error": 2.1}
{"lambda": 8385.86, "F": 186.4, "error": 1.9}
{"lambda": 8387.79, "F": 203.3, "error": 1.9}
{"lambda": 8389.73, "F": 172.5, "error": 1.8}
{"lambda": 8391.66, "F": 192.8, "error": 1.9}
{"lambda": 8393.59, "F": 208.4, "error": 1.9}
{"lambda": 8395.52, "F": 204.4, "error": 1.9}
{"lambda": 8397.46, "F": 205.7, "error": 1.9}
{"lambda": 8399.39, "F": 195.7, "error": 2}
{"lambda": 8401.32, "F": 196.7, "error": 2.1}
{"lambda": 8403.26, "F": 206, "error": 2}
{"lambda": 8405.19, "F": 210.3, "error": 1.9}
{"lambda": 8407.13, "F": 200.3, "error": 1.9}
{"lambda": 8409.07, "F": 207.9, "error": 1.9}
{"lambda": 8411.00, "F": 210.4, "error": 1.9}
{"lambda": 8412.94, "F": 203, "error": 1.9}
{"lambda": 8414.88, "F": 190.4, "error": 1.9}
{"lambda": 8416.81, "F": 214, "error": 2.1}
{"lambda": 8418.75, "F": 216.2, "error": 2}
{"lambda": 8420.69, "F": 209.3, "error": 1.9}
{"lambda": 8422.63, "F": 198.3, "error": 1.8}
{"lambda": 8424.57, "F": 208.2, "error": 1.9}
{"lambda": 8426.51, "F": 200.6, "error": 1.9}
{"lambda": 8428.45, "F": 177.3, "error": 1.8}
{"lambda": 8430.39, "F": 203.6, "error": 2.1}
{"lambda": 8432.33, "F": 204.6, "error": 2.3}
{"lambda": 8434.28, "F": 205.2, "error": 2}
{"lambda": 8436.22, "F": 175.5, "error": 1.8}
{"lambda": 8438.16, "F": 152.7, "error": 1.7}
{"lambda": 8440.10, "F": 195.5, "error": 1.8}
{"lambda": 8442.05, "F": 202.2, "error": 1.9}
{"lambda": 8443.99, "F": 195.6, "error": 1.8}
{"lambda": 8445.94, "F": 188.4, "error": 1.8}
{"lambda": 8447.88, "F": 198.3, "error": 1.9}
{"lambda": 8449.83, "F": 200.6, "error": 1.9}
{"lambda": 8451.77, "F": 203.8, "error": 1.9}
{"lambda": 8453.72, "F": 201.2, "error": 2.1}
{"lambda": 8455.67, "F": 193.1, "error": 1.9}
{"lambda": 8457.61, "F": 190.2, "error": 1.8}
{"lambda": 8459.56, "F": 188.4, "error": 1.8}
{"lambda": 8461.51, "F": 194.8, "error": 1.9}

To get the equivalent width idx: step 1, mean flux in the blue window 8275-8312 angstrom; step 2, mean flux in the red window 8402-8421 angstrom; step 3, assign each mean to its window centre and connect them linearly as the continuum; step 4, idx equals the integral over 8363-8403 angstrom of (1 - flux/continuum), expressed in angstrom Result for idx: 1.1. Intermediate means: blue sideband 208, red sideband 207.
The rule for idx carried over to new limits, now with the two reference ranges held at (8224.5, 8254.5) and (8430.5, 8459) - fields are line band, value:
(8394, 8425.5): -1.36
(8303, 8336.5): -0.29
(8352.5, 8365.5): -0.56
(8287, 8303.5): -0.05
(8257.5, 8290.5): -0.60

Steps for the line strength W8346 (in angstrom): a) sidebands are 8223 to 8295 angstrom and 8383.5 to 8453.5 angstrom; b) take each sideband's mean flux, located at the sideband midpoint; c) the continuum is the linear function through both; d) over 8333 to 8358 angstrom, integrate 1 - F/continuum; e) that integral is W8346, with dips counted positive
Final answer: -0.5 angstrom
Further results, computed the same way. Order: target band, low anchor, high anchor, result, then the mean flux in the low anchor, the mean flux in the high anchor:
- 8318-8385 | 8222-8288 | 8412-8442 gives -1.2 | 210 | 197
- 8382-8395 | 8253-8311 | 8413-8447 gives 0.2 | 209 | 197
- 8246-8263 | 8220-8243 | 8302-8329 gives 0.0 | 210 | 206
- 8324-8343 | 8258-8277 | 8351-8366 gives 0.5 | 211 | 209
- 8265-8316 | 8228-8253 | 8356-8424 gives -0.2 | 210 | 204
